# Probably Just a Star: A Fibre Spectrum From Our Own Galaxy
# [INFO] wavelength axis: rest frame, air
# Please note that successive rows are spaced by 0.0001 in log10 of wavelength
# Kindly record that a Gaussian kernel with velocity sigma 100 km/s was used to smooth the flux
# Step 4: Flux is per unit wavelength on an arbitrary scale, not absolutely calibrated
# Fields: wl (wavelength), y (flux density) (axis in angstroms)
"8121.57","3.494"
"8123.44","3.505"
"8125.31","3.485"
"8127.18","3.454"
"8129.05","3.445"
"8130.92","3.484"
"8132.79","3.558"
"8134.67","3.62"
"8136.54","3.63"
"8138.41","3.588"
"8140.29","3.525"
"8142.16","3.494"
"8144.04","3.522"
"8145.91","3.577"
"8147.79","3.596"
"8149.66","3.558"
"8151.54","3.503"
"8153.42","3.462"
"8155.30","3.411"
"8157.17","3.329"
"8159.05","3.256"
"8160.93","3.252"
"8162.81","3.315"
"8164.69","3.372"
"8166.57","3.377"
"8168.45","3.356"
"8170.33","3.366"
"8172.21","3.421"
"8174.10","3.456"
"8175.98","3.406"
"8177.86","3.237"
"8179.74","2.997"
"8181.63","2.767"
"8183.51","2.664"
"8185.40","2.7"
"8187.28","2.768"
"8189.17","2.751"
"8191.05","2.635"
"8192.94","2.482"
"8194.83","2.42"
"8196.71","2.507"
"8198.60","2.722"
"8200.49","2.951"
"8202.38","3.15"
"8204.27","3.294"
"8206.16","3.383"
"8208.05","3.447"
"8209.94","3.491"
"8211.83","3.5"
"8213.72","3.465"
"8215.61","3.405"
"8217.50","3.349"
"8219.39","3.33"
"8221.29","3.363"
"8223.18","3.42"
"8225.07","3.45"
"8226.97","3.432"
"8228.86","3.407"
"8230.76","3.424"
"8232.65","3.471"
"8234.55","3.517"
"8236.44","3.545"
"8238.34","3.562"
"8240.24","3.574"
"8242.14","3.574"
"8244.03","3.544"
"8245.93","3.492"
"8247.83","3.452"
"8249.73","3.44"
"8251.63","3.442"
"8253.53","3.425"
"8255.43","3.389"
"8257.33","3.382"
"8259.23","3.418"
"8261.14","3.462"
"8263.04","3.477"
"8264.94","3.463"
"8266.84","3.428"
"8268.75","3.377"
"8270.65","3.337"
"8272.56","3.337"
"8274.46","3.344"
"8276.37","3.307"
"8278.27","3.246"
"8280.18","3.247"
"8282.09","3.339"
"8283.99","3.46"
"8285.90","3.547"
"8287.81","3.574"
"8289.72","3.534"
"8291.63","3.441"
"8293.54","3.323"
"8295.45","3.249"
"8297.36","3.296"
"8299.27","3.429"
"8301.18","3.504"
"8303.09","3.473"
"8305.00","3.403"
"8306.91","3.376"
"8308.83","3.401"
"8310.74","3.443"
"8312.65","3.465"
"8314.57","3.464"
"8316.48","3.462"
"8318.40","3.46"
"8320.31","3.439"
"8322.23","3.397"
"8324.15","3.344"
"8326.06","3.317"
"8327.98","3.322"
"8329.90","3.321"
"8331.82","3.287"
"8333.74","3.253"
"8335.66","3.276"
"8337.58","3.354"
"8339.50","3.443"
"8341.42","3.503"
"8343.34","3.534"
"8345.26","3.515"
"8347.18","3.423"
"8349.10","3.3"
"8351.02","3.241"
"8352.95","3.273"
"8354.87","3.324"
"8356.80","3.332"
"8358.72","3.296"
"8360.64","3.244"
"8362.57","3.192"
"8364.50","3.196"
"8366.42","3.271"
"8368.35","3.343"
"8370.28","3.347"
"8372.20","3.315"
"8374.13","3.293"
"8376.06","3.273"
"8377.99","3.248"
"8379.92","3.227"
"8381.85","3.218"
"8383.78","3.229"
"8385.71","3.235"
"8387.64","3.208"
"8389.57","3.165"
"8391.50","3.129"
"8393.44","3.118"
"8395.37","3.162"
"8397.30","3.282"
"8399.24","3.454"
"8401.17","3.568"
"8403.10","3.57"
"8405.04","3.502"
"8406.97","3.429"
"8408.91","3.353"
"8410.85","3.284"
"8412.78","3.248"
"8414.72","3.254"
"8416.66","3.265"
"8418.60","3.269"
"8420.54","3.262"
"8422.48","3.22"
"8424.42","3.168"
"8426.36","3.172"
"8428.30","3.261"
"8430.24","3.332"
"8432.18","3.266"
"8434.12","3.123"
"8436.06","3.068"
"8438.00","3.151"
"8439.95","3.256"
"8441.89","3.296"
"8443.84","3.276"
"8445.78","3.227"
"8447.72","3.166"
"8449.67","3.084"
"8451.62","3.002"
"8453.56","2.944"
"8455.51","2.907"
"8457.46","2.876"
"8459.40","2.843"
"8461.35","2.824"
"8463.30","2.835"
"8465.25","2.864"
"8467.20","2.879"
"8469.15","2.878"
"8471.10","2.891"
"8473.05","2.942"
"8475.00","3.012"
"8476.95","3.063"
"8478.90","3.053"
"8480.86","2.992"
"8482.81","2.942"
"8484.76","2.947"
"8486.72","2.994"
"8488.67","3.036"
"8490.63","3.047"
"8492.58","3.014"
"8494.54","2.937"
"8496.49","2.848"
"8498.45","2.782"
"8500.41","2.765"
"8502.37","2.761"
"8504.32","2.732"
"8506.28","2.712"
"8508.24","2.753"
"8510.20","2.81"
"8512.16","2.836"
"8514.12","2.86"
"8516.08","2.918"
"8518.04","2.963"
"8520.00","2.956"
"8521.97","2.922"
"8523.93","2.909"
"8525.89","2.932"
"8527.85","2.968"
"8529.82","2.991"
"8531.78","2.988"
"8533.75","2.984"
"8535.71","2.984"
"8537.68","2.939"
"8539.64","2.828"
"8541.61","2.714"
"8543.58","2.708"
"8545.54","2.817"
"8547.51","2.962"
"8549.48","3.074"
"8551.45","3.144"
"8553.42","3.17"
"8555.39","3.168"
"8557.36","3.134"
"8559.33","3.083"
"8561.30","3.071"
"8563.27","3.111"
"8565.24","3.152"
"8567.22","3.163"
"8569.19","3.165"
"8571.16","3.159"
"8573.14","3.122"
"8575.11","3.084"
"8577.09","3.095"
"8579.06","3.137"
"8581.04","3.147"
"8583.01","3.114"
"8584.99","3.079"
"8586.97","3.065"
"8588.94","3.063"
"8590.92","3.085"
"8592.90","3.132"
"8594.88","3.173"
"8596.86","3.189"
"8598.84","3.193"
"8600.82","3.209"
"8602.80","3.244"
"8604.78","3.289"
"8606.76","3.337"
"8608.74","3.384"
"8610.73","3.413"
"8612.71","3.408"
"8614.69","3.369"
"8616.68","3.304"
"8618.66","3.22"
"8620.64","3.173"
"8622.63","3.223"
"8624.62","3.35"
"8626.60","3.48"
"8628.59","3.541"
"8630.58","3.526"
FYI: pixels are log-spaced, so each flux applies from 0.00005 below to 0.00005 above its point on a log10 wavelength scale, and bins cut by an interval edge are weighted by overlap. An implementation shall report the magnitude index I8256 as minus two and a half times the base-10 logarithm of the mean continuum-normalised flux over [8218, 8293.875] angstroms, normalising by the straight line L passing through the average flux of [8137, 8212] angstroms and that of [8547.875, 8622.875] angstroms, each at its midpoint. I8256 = -0.08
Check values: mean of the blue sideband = 3.2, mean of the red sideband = 3.18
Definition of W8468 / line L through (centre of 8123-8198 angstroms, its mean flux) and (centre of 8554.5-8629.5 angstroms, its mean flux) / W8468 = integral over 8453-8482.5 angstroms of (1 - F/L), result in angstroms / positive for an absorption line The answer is 2.7 angstroms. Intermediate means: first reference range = 3.25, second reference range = 3.21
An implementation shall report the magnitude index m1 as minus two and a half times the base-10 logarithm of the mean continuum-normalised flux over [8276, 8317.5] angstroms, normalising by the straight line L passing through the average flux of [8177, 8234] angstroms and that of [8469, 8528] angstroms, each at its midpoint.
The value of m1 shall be -0.121 mag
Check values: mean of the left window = 3.12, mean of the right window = 2.91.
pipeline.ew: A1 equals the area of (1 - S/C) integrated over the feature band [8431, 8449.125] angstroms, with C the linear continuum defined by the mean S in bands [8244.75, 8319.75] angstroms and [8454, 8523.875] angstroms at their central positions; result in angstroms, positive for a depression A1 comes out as -1.10 angstroms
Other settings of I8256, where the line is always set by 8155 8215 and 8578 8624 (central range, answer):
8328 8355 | -0.070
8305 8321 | -0.097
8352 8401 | -0.034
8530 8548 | 0.113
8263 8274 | -0.087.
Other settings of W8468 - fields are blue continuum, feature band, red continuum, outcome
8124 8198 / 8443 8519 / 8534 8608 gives 4.8 angstroms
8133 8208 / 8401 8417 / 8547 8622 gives -1.0 angstroms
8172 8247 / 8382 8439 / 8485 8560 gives -4.5 angstroms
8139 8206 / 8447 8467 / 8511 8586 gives 0.8 angstroms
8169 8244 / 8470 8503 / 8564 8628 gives 2.7 angstroms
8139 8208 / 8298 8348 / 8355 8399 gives -2.8 angstroms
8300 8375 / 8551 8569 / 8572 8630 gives 0.6 angstroms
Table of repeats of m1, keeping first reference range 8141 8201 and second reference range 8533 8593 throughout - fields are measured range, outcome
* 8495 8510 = 0.11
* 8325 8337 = -0.06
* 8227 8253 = -0.12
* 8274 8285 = -0.07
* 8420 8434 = -0.05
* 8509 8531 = 0.05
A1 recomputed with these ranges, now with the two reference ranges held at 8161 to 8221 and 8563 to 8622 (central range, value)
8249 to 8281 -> -2.58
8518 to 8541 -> 1.73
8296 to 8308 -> -1.03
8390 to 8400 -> -0.21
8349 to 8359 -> -0.46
